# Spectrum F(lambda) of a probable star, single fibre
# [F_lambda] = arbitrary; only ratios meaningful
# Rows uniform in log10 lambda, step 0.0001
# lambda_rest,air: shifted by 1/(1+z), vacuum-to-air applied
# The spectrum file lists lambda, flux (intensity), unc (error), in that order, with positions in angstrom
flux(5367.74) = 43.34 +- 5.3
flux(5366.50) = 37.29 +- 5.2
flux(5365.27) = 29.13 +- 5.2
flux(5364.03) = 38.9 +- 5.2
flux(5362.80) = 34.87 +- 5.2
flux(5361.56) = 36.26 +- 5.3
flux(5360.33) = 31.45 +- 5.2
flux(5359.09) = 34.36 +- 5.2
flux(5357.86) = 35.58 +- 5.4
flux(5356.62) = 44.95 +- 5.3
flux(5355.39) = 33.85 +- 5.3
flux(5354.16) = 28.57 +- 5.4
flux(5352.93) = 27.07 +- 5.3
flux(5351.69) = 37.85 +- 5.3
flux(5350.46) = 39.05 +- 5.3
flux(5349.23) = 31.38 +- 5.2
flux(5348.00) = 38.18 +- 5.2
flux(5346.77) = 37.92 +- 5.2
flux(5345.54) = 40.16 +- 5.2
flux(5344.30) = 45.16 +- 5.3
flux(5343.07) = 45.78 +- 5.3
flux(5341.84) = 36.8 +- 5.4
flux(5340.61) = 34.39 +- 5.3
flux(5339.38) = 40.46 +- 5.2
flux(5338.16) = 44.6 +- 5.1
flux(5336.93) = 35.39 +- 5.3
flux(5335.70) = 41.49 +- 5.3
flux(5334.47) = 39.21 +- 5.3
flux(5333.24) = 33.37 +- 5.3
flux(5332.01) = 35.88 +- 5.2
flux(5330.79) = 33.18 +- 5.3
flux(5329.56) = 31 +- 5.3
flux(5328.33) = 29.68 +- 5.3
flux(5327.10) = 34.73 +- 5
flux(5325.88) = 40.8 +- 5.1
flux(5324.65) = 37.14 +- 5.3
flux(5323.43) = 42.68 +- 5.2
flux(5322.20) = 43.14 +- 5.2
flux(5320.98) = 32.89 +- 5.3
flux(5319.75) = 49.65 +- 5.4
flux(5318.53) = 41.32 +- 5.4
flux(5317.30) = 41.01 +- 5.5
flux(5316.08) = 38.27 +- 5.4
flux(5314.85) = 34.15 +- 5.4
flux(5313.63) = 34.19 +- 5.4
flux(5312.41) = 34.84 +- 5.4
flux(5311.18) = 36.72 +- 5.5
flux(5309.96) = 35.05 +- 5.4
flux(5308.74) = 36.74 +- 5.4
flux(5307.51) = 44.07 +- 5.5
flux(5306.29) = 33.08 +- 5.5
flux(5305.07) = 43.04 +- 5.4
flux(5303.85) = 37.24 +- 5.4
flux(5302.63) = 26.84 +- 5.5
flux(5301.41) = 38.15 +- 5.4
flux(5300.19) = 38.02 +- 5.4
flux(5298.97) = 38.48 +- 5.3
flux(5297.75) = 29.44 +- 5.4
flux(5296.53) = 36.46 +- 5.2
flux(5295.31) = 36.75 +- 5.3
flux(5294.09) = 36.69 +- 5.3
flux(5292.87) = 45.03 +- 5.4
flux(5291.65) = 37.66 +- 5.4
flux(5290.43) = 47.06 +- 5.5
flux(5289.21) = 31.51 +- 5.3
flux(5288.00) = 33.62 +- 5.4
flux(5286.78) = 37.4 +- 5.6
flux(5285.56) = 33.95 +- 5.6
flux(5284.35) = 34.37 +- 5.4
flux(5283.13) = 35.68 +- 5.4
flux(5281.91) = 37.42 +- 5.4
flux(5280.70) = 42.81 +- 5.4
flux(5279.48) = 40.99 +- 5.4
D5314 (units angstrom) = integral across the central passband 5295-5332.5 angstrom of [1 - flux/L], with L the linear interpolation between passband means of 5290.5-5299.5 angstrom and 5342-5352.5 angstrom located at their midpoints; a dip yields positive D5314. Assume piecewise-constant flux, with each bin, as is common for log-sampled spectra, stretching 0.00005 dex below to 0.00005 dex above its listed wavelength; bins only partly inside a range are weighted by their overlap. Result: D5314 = 1.3 angstrom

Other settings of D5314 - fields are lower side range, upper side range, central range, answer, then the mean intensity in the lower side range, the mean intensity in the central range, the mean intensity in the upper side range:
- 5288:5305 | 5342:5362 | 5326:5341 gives 0.2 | 37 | 36.3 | 36.7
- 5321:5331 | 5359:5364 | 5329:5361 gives -1.1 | 36.5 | 36.8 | 34.8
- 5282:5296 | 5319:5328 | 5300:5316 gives 1.0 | 37.2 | 36.3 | 39.9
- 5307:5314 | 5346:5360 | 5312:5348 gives -2.1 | 36.9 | 38.3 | 35.3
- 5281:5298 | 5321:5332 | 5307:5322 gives -0.7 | 36.9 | 38.3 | 36.3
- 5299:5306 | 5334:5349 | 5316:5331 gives 0.0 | 36.7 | 38.2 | 39.7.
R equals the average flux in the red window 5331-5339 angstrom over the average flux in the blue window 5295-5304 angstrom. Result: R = 1.09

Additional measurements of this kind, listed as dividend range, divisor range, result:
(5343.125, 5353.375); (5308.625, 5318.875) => 1.02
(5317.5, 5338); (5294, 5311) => 1.04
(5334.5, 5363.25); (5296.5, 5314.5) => 1.03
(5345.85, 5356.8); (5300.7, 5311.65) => 0.96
